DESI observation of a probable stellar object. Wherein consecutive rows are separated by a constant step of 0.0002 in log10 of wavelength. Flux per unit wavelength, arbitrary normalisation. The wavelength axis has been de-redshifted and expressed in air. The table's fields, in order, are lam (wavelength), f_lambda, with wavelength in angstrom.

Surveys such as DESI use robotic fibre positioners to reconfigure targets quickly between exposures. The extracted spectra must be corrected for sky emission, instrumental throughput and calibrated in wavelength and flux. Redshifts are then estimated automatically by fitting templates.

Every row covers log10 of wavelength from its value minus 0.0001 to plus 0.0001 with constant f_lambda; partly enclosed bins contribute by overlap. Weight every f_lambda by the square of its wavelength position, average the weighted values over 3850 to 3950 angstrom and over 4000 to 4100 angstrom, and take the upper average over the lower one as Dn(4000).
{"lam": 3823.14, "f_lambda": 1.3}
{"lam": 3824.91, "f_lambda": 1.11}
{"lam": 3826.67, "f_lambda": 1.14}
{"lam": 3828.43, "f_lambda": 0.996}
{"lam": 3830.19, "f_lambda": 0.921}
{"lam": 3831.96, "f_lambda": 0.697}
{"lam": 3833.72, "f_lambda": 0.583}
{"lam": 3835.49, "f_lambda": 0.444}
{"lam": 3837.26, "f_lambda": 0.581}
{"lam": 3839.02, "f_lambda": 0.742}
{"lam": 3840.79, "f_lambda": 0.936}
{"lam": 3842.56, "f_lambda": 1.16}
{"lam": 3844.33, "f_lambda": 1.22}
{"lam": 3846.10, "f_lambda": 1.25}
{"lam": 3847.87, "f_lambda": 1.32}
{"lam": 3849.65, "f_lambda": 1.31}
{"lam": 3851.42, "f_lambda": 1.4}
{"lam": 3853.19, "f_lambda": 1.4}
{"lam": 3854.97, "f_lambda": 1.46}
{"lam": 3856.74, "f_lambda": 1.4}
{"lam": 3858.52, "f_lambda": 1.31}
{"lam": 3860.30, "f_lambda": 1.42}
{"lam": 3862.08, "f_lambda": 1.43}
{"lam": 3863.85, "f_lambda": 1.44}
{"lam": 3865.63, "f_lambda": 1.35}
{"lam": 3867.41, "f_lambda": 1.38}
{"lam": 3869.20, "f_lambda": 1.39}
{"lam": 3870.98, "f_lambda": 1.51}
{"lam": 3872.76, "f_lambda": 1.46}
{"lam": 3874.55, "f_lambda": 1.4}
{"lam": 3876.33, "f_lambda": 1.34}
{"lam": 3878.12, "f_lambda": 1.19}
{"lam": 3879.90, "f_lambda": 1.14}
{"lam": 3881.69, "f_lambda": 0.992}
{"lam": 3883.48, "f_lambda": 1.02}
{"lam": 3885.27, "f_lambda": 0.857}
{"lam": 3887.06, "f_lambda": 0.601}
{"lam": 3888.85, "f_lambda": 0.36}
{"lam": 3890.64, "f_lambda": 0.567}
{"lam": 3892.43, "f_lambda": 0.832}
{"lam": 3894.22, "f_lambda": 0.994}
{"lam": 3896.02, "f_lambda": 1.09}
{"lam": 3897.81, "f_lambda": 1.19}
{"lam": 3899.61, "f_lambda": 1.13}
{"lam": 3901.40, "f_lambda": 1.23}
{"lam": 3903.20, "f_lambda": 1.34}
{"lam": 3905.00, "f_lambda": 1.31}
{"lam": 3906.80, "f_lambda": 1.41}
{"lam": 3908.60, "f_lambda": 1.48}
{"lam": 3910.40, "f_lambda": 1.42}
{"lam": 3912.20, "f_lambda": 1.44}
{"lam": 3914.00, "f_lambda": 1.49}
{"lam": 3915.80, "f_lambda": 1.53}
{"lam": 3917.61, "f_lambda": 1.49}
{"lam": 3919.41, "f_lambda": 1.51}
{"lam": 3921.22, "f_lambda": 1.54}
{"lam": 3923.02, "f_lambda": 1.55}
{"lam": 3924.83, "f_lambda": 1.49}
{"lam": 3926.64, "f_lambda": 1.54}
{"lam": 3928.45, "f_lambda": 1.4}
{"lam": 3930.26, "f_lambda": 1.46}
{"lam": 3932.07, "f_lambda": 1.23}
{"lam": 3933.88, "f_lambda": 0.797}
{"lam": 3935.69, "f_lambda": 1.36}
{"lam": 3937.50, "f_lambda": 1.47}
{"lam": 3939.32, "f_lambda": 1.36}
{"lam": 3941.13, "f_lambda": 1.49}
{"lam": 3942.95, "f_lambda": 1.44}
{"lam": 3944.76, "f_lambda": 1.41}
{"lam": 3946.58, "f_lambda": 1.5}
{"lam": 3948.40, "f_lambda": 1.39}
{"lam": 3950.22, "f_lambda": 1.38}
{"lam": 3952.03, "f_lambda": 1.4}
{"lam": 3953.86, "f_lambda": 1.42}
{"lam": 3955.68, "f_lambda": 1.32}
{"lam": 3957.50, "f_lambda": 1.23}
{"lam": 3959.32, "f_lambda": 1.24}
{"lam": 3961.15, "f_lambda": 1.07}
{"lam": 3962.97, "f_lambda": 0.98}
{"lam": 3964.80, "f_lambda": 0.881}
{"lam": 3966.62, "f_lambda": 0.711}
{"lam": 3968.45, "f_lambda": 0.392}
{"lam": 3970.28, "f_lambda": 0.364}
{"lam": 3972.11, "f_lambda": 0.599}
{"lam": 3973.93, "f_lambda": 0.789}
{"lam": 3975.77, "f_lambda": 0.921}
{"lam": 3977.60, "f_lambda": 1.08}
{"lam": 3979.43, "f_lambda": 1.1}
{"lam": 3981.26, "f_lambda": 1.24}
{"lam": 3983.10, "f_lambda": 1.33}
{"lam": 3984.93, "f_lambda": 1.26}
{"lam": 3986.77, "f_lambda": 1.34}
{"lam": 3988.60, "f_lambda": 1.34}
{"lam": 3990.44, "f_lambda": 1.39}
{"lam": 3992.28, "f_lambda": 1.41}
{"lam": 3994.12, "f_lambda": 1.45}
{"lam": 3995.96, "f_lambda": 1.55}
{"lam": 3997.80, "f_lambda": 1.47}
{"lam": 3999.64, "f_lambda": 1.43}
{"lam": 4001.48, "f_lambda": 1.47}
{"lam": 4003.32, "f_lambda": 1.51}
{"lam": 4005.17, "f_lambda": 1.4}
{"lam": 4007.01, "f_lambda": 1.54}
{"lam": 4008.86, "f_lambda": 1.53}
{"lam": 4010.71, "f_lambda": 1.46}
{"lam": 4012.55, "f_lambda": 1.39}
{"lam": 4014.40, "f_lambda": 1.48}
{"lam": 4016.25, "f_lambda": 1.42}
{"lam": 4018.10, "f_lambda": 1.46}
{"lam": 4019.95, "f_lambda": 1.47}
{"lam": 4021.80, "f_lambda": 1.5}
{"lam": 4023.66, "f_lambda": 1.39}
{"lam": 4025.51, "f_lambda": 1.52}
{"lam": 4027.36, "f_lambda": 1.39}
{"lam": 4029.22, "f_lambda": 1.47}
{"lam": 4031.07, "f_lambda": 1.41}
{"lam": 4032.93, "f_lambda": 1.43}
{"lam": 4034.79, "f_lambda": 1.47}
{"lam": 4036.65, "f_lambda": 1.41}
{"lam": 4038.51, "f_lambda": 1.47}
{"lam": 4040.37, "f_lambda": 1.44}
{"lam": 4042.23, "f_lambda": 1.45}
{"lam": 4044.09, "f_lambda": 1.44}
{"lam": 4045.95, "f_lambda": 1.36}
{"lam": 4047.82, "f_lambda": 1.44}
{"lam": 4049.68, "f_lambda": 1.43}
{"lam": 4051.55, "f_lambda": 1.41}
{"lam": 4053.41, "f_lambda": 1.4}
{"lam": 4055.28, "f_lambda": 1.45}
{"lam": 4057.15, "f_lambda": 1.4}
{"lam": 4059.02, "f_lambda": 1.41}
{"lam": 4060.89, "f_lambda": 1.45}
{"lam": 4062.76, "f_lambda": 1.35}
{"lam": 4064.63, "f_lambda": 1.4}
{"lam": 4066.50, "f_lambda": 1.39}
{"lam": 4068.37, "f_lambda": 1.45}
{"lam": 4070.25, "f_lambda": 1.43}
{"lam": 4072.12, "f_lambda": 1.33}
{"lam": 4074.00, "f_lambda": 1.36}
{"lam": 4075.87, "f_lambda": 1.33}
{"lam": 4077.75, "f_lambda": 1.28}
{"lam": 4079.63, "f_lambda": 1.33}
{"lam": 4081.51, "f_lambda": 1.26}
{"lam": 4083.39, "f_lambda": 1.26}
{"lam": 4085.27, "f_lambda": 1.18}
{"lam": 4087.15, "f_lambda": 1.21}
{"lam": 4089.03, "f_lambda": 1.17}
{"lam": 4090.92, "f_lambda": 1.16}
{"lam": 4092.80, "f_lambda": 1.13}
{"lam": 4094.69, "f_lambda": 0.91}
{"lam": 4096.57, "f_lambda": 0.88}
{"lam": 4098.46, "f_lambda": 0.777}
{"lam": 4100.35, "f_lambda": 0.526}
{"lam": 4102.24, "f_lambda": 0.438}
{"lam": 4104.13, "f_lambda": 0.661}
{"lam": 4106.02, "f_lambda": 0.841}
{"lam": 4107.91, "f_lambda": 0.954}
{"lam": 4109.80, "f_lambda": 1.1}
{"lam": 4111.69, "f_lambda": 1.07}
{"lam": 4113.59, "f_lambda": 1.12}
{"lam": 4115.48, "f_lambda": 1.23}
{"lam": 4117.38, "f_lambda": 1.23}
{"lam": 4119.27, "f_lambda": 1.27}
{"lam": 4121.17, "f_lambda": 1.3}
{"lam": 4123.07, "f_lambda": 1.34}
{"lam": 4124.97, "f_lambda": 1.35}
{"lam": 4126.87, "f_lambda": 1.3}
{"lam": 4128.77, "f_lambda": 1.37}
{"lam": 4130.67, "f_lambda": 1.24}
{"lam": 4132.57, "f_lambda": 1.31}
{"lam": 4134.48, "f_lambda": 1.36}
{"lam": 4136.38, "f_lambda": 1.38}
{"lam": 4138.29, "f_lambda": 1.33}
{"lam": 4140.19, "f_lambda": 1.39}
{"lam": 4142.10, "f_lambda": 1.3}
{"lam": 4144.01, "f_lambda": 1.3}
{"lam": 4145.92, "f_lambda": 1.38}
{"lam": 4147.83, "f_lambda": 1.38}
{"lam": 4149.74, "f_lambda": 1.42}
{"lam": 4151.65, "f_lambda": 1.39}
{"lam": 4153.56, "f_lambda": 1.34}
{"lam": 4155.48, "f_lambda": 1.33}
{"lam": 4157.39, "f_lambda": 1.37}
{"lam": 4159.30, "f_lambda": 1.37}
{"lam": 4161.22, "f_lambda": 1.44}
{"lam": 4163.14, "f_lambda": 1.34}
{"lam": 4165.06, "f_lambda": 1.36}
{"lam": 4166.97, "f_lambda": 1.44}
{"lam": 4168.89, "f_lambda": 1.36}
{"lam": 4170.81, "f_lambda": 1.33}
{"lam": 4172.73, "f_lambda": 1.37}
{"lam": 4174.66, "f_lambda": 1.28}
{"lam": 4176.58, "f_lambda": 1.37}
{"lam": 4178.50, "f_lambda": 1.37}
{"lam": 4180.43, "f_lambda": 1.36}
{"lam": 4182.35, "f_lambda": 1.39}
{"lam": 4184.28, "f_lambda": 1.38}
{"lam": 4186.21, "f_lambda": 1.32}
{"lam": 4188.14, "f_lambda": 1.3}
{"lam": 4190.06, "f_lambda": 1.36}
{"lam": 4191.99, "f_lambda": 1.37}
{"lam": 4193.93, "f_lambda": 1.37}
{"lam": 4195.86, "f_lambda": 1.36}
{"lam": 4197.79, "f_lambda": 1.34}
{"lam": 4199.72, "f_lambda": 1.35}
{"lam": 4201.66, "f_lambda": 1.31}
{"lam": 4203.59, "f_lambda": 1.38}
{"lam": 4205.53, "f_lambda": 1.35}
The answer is 1.13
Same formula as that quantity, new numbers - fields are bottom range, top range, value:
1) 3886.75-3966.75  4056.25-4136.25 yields 1.02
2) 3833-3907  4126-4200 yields 1.38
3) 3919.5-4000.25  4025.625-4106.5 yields 1.07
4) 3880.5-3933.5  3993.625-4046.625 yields 1.26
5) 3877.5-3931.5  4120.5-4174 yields 1.25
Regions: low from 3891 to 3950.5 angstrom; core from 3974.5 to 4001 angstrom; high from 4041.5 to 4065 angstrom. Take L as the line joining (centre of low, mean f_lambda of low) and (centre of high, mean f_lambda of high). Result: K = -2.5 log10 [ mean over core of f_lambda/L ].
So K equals 0.06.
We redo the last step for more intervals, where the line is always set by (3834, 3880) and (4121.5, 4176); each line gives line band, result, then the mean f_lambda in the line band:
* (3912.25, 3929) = -0.19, 1.5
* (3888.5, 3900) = 0.37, 0.894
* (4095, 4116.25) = 0.46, 0.871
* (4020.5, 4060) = -0.10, 1.43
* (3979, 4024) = -0.10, 1.42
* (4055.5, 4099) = 0.05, 1.26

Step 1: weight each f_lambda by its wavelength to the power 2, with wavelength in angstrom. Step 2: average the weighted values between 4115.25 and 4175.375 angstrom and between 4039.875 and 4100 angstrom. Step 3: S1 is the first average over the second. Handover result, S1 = 1.08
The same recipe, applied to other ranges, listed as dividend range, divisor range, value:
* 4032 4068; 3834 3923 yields 1.28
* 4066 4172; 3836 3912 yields 1.17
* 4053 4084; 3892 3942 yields 1.10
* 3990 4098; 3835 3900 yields 1.32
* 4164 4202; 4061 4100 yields 1.17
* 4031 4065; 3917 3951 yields 1.07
